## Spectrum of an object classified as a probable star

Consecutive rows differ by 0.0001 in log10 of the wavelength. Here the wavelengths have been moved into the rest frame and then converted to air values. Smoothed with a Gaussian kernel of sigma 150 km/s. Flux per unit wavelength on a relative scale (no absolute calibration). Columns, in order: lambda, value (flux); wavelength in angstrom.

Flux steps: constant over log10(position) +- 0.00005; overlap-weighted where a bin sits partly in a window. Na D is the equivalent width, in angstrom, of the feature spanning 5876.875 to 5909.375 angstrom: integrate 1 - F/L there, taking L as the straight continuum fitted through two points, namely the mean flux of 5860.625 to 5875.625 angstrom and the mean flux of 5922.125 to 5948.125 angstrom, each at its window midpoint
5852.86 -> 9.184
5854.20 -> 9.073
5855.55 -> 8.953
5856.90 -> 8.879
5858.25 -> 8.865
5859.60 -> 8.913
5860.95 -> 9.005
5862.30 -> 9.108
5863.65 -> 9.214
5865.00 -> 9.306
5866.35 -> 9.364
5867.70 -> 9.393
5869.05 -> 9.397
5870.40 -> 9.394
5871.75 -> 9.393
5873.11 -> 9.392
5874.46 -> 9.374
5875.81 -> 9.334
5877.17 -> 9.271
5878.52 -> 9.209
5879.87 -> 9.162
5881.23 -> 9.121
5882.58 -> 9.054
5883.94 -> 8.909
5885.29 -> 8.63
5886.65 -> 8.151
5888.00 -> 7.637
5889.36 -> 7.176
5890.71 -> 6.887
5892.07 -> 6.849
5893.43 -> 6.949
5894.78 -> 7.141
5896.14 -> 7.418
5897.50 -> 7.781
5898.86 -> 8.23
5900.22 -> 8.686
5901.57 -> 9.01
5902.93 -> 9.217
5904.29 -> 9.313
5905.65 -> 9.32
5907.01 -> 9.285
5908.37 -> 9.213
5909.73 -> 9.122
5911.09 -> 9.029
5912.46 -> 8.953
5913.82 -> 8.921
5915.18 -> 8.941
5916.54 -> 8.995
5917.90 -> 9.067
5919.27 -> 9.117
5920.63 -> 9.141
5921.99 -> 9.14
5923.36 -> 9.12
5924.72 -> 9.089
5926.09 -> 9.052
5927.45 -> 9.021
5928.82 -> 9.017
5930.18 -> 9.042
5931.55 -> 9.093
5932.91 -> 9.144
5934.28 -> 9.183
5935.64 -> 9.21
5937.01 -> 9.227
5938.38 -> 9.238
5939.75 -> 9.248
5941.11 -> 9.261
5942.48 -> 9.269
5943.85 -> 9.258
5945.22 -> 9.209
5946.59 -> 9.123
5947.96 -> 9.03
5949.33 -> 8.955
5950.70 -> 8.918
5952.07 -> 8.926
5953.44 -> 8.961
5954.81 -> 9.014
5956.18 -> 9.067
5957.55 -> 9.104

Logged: 3.0 angstrom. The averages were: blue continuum 9.31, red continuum 9.15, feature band 8.4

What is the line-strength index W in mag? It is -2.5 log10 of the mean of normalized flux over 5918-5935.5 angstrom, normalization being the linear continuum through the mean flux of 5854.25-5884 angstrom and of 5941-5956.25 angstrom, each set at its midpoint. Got 0.00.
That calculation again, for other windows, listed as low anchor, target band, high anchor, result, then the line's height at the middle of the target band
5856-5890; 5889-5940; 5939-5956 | 0.04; 9.05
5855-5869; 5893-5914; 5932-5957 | 0.06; 9.12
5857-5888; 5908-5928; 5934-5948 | 0.01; 9.17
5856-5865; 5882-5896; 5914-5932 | 0.17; 9.04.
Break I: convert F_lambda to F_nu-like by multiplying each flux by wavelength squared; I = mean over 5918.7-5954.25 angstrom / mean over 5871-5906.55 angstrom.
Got 1.09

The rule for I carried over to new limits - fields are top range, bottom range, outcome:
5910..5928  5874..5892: 1.07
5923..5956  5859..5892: 1.05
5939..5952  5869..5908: 1.09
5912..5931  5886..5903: 1.18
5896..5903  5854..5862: 0.95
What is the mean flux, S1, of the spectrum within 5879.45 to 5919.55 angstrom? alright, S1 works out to 8.5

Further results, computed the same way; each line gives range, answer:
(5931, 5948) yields 9.2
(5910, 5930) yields 9.04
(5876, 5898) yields 8.11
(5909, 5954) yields 9.09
